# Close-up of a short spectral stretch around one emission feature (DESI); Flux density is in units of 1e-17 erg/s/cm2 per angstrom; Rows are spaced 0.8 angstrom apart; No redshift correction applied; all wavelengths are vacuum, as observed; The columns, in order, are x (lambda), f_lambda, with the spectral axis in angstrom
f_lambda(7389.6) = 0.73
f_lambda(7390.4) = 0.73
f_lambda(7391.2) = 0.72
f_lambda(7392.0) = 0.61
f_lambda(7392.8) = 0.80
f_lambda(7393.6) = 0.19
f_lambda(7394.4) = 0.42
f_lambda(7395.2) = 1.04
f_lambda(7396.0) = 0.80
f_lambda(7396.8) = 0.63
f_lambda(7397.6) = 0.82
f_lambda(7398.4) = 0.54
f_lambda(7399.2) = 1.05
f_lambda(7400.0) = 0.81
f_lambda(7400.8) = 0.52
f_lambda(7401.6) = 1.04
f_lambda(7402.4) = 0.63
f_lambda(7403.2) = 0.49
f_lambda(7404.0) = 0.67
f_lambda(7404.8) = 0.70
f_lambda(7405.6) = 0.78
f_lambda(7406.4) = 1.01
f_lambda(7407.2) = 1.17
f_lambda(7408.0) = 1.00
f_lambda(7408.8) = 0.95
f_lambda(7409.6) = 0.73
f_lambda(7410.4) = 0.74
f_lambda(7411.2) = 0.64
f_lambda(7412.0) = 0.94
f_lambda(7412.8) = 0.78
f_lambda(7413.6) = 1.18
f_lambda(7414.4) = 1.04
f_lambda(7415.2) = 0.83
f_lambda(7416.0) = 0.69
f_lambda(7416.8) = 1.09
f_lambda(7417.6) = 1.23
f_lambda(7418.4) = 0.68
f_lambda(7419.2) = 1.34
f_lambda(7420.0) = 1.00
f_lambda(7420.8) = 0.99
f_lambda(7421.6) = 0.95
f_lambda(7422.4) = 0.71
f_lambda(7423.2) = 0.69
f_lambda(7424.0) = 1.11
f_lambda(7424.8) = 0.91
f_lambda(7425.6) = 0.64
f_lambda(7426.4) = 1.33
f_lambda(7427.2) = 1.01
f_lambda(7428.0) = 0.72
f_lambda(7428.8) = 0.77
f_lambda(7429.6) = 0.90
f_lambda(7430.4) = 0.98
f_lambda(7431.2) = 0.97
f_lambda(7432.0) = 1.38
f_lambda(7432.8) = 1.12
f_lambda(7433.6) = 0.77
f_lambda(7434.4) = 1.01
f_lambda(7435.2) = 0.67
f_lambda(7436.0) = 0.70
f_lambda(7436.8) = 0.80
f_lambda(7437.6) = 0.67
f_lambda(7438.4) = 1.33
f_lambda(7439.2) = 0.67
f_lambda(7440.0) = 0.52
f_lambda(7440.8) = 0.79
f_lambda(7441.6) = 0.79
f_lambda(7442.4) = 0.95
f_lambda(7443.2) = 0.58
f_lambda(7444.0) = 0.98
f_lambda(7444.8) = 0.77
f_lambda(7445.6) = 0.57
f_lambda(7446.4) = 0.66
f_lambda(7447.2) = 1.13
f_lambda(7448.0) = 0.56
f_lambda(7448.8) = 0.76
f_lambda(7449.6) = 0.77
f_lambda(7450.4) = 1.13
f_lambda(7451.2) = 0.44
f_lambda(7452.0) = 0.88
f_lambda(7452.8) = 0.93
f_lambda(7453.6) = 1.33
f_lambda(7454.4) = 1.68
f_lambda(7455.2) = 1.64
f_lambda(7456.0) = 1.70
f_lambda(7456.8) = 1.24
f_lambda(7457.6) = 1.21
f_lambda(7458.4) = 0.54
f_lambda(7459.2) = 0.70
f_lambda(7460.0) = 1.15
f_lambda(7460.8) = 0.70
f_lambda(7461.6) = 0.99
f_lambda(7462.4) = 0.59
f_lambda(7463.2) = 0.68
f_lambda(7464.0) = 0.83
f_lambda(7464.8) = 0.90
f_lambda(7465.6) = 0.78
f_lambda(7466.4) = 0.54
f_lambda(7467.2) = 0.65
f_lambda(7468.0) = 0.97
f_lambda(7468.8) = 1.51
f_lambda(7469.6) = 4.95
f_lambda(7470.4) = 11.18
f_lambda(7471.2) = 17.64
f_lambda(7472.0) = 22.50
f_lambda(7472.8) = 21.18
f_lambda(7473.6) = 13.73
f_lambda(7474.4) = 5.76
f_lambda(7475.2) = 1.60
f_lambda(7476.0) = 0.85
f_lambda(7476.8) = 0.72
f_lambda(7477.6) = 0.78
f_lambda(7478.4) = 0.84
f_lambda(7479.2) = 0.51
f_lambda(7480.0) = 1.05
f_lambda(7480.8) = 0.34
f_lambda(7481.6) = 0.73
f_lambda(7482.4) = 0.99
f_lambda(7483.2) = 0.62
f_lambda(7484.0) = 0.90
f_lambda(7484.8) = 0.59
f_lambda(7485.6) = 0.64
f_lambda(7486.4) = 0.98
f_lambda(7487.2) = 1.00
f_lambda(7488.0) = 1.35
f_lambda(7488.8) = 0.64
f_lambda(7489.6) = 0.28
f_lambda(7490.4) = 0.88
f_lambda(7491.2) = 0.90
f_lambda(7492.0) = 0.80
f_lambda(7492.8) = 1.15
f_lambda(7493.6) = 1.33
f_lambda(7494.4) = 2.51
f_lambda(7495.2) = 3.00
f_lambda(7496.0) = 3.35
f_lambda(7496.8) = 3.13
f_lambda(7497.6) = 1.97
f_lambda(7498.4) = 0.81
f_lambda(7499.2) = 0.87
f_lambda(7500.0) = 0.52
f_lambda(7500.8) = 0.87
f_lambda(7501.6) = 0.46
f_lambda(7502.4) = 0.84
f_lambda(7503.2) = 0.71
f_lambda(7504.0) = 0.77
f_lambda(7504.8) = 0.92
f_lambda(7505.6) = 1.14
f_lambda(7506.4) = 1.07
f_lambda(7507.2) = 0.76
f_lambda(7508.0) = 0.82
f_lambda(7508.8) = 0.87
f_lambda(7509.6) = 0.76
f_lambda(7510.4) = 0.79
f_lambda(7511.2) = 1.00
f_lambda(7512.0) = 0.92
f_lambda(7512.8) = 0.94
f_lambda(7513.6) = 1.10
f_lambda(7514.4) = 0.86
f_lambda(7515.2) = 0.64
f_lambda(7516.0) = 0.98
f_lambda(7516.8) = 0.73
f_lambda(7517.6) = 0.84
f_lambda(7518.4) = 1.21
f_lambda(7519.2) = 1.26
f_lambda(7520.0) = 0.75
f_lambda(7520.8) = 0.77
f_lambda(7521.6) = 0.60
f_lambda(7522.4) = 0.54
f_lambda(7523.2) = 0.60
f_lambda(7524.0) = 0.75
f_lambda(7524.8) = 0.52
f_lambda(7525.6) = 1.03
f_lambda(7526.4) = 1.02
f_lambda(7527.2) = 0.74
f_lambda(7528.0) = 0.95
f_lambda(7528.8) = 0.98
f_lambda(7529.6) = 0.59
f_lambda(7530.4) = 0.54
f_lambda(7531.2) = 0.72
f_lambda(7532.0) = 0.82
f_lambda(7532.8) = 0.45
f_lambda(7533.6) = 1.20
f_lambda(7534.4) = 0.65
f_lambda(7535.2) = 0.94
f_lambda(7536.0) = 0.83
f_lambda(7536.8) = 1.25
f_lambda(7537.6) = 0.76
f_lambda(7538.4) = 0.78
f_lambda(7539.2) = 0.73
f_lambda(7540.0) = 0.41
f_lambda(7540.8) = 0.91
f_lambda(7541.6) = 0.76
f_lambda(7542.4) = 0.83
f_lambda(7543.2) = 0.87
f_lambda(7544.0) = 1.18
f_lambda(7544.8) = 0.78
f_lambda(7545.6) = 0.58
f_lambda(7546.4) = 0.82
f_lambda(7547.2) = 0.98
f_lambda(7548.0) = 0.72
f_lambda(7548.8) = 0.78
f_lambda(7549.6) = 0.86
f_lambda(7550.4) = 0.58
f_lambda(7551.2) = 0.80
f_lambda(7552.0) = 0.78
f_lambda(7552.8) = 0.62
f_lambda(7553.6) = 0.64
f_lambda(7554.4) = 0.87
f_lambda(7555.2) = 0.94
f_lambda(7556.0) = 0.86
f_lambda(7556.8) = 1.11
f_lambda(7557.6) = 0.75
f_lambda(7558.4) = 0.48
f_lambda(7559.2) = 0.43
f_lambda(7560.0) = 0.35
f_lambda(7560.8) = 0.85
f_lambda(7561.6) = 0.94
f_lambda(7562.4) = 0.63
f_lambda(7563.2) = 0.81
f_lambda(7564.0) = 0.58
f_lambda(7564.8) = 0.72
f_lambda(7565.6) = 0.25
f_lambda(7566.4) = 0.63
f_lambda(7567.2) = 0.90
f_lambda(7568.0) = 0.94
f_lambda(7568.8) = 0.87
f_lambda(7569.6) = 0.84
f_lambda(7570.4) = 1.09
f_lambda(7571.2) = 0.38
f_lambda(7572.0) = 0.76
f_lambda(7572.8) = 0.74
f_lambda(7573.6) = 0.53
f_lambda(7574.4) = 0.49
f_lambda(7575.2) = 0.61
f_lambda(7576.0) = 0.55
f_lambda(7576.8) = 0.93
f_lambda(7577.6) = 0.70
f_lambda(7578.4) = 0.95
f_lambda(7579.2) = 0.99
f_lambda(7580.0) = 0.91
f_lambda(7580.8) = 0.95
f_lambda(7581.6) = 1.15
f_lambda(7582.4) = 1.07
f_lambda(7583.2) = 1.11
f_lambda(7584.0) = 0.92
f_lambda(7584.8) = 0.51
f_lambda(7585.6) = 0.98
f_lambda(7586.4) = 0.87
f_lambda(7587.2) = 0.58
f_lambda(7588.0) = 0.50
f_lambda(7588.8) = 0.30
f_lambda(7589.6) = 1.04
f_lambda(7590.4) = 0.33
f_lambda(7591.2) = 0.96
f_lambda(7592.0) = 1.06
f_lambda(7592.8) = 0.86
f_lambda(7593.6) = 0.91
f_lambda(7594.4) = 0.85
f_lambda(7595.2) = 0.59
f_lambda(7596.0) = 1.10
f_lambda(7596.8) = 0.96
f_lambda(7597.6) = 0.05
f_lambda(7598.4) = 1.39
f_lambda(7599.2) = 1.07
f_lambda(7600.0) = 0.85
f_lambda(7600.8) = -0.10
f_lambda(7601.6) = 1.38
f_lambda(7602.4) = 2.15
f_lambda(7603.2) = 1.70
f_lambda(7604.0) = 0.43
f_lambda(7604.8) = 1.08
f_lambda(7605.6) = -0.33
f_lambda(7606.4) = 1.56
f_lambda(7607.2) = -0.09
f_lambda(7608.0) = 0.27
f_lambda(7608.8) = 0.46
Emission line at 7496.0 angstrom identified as [N II] 6583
